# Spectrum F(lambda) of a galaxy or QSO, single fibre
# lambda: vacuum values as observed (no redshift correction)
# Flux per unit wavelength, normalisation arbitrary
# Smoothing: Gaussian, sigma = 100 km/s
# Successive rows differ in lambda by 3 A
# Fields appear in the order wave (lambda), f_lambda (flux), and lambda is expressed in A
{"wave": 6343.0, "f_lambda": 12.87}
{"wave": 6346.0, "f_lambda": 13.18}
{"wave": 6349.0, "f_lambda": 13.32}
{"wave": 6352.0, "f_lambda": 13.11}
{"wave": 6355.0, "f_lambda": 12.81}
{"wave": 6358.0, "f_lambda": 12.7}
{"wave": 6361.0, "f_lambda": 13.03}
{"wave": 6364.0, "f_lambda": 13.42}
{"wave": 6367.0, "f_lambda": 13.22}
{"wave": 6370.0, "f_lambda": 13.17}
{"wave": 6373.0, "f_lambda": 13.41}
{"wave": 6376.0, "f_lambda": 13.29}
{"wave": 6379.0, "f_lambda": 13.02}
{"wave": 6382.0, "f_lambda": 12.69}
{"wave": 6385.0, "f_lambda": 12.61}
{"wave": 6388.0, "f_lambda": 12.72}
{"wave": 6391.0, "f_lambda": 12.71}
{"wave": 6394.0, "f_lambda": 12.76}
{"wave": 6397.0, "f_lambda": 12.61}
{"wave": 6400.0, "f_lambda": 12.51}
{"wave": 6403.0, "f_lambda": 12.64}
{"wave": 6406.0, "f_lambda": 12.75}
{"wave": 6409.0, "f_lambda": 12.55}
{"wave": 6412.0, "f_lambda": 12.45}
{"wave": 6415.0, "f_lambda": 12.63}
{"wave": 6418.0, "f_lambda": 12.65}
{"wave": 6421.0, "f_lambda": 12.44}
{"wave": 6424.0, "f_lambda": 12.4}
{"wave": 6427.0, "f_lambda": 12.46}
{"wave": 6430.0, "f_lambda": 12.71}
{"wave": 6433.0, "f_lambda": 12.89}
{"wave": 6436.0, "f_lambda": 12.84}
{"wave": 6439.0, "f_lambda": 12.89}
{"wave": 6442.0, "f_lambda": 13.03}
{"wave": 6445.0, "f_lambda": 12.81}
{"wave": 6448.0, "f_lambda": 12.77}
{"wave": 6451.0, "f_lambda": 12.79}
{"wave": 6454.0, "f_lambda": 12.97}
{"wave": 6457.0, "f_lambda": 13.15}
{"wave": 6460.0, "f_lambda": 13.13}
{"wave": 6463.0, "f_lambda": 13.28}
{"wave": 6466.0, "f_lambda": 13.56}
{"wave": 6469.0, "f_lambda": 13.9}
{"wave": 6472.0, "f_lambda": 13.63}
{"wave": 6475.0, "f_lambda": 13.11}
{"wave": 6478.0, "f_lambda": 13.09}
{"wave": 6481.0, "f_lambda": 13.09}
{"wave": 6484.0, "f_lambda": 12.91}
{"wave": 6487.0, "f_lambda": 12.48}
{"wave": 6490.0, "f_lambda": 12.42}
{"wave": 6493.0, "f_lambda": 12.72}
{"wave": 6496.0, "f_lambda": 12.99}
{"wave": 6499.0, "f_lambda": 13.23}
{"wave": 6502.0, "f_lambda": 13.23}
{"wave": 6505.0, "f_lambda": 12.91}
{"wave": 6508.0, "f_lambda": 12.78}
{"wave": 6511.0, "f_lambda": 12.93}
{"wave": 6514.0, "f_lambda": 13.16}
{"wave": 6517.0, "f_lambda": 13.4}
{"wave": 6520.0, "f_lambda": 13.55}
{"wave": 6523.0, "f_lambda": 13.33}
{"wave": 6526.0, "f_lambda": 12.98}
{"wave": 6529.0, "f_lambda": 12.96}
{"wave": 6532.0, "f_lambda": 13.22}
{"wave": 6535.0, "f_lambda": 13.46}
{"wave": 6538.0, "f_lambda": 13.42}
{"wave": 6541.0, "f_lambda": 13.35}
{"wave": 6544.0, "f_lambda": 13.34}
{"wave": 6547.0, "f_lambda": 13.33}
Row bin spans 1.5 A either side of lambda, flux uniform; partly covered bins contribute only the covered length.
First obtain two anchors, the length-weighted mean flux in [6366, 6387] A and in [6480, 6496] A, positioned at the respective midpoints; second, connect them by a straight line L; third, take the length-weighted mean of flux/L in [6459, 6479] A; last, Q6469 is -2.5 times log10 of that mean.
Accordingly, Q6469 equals -0.05 mag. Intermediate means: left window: 13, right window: 12.7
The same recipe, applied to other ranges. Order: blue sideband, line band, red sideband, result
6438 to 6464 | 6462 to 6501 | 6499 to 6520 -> -0.01 mag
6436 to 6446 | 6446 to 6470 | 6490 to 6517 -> -0.02 mag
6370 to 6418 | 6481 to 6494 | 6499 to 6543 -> 0.03 mag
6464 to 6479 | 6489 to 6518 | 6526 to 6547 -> 0.03 mag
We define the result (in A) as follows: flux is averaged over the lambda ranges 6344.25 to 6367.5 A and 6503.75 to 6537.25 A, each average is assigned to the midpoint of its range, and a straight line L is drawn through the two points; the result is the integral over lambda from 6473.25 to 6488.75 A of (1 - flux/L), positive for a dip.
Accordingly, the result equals 0.2 A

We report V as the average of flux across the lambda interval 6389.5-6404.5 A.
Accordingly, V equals 12.6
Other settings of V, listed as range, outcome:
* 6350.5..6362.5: 12.9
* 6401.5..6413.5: 12.6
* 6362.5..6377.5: 13.3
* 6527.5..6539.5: 13.3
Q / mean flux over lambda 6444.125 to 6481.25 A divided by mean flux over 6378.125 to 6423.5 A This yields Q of 1.0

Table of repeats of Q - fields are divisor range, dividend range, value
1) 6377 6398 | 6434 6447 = 1.01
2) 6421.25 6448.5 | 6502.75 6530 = 1.03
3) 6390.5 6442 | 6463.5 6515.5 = 1.03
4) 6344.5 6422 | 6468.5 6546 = 1.02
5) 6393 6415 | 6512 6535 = 1.05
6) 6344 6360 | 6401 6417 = 0.97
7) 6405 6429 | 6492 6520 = 1.04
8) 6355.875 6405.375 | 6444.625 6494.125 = 1.01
